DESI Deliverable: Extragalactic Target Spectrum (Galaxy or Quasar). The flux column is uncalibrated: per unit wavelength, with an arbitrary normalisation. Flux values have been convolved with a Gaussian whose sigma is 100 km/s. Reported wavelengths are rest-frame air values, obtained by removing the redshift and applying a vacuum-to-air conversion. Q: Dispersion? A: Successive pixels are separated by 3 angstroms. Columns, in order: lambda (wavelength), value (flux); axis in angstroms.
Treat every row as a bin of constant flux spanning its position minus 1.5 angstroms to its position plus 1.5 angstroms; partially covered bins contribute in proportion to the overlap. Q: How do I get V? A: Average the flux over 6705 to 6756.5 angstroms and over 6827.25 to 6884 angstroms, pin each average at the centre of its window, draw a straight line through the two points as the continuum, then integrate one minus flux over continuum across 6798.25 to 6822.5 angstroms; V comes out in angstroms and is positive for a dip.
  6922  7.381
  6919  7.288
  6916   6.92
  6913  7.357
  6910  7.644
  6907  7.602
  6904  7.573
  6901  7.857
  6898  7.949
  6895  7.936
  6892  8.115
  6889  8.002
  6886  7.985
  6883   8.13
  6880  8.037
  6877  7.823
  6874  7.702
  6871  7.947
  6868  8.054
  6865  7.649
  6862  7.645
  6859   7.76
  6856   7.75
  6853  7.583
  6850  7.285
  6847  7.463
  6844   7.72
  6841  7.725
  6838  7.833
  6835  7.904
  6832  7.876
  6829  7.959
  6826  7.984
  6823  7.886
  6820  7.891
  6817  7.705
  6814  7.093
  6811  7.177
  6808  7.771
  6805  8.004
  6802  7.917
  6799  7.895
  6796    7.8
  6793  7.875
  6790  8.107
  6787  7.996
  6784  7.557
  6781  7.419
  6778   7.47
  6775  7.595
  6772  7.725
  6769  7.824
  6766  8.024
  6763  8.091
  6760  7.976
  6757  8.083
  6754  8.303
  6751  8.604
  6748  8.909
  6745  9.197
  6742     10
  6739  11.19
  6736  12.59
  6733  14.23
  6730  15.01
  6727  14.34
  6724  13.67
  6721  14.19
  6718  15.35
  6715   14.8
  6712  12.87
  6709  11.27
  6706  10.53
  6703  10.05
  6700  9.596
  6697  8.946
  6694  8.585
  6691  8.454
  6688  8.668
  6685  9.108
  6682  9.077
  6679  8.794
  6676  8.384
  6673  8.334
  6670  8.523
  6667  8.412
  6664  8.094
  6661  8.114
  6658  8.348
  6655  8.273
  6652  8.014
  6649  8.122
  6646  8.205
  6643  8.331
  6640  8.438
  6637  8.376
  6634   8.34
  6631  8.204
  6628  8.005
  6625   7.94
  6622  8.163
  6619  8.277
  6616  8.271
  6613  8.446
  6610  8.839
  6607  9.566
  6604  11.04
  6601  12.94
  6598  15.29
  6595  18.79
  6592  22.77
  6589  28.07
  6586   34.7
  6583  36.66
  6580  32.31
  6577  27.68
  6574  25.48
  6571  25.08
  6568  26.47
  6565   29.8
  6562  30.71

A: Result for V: 4.2 angstroms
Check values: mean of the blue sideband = 12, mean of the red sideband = 7.78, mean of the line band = 7.68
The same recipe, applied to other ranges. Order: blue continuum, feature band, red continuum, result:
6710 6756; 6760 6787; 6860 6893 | 7.93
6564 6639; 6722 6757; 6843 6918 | 3.72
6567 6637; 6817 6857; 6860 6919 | 7.29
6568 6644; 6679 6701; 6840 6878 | 7.41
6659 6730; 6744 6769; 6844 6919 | 3.13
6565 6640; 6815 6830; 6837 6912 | 2.69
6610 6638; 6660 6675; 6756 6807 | -0.30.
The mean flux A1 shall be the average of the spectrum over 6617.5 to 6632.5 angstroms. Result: 8.12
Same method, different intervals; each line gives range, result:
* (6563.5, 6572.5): 27.1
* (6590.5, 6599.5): 19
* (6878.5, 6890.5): 8.04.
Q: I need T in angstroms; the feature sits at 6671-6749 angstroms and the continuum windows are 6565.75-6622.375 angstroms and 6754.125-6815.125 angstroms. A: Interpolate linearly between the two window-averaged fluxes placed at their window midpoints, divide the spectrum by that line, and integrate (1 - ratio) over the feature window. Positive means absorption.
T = 7.5 angstroms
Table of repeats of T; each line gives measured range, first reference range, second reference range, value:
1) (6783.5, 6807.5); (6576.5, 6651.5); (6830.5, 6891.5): 4.1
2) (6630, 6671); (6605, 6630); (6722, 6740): 6.9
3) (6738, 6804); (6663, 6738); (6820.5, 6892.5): 8.9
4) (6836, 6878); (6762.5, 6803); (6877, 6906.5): 1.0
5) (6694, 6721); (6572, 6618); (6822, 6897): 5.7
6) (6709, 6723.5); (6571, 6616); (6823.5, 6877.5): 0.5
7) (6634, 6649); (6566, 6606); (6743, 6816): 8.6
